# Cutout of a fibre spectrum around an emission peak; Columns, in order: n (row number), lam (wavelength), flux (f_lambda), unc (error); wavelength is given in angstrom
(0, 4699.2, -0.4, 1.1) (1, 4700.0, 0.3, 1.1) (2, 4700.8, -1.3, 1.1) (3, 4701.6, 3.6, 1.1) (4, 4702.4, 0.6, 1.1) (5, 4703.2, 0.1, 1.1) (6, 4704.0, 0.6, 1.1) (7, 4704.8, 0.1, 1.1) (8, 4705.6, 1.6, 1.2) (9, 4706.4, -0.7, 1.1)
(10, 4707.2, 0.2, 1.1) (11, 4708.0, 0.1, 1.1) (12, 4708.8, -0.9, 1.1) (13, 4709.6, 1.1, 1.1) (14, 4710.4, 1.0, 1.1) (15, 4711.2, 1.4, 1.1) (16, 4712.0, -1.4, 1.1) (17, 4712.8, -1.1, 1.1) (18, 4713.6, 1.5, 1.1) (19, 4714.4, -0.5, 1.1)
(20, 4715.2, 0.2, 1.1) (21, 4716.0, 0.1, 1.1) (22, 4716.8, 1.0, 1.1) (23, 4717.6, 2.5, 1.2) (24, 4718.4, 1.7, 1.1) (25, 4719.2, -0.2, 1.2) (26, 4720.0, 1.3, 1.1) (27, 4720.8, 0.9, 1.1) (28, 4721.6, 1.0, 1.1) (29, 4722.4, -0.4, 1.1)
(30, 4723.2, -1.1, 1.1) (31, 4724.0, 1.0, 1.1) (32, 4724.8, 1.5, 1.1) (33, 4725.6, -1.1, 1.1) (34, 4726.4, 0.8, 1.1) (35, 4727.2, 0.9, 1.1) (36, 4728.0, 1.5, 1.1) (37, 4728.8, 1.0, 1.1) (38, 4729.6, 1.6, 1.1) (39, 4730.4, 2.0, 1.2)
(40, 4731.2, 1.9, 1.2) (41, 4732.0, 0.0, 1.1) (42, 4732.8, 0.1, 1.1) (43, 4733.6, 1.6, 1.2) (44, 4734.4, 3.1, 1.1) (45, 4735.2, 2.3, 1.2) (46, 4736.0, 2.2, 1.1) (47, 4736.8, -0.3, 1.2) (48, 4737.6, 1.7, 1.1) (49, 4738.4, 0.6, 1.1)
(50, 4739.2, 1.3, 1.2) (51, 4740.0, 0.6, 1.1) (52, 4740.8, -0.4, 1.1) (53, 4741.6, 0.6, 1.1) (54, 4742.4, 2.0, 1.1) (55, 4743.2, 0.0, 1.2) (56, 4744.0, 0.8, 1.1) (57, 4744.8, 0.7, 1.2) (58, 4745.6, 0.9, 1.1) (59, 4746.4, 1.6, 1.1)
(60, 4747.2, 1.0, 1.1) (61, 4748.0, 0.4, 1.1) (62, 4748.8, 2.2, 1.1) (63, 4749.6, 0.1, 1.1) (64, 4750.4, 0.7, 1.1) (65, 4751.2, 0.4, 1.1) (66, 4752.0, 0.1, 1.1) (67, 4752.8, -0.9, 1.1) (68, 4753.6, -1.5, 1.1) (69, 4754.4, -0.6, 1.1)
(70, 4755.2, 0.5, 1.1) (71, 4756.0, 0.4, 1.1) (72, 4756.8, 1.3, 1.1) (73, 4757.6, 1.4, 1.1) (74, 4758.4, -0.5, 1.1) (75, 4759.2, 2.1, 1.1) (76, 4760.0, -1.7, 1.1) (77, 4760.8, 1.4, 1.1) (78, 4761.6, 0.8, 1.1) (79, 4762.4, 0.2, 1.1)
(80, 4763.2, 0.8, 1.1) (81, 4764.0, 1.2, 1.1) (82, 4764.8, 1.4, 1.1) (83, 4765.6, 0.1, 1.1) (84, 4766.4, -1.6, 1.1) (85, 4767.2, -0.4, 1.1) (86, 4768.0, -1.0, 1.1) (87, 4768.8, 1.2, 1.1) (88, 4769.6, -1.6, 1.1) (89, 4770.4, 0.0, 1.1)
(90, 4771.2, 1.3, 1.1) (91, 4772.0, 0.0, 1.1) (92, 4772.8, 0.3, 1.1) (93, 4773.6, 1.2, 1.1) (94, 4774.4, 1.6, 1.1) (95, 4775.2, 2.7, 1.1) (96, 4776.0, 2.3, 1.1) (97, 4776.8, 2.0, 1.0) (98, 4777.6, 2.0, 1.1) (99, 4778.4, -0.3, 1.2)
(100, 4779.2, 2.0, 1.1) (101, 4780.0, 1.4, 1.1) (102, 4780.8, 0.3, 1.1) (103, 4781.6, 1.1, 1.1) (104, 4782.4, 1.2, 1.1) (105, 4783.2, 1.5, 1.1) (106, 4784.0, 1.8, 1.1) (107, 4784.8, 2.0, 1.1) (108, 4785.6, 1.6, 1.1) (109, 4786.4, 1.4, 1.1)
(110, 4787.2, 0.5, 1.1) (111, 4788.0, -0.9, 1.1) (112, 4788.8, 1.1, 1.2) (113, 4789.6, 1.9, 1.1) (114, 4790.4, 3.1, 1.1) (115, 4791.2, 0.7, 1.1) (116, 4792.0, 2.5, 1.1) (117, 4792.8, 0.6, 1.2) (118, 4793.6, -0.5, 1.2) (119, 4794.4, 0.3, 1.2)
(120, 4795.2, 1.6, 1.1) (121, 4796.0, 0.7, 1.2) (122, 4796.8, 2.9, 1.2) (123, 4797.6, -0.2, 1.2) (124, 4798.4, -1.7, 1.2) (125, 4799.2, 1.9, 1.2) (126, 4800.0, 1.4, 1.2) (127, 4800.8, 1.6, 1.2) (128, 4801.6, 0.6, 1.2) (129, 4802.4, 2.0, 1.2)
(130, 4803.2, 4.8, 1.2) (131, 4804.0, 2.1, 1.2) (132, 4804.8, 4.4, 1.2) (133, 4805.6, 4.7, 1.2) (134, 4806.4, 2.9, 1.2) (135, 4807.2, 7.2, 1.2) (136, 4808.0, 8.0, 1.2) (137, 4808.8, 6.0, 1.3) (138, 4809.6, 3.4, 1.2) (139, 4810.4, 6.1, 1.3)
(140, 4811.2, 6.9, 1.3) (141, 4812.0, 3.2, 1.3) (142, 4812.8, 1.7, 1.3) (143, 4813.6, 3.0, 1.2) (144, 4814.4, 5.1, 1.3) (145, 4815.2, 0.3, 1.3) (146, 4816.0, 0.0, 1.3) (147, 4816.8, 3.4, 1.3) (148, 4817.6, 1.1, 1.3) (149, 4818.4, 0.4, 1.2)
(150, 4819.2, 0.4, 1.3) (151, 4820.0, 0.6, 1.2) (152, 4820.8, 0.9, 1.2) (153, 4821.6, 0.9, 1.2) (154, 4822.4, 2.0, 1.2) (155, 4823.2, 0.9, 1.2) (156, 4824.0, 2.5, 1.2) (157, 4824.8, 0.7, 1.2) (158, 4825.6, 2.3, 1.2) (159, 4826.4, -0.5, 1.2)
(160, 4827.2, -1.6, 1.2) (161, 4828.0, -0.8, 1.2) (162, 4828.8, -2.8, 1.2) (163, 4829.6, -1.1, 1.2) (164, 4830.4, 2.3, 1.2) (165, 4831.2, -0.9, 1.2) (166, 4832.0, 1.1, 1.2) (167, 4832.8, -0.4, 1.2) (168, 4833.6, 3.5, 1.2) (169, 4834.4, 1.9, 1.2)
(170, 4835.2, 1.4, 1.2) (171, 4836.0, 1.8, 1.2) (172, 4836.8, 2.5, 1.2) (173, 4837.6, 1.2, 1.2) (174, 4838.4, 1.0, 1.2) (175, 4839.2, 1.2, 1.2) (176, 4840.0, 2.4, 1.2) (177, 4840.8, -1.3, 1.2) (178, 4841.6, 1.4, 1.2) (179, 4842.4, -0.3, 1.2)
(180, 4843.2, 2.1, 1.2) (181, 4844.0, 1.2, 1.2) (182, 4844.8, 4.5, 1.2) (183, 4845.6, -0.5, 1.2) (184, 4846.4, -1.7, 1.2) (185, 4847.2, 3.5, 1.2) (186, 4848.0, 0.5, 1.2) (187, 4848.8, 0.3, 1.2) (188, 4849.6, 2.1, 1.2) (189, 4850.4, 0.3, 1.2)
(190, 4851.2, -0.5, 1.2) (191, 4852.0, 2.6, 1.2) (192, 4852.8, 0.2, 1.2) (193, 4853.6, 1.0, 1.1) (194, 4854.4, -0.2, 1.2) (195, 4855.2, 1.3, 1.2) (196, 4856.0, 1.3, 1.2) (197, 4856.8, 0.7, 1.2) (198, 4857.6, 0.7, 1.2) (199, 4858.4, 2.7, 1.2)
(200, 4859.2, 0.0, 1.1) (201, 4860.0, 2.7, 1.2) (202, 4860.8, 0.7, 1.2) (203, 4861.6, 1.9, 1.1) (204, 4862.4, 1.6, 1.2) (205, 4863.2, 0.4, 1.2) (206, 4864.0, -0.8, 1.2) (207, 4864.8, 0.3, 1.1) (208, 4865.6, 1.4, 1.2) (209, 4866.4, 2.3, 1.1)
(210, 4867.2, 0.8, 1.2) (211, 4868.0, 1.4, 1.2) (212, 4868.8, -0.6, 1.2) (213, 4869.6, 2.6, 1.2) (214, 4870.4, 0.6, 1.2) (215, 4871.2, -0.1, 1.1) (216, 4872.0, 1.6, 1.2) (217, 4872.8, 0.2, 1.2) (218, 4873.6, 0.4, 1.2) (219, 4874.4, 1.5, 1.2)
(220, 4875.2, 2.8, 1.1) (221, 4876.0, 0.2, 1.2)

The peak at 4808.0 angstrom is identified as [O II]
